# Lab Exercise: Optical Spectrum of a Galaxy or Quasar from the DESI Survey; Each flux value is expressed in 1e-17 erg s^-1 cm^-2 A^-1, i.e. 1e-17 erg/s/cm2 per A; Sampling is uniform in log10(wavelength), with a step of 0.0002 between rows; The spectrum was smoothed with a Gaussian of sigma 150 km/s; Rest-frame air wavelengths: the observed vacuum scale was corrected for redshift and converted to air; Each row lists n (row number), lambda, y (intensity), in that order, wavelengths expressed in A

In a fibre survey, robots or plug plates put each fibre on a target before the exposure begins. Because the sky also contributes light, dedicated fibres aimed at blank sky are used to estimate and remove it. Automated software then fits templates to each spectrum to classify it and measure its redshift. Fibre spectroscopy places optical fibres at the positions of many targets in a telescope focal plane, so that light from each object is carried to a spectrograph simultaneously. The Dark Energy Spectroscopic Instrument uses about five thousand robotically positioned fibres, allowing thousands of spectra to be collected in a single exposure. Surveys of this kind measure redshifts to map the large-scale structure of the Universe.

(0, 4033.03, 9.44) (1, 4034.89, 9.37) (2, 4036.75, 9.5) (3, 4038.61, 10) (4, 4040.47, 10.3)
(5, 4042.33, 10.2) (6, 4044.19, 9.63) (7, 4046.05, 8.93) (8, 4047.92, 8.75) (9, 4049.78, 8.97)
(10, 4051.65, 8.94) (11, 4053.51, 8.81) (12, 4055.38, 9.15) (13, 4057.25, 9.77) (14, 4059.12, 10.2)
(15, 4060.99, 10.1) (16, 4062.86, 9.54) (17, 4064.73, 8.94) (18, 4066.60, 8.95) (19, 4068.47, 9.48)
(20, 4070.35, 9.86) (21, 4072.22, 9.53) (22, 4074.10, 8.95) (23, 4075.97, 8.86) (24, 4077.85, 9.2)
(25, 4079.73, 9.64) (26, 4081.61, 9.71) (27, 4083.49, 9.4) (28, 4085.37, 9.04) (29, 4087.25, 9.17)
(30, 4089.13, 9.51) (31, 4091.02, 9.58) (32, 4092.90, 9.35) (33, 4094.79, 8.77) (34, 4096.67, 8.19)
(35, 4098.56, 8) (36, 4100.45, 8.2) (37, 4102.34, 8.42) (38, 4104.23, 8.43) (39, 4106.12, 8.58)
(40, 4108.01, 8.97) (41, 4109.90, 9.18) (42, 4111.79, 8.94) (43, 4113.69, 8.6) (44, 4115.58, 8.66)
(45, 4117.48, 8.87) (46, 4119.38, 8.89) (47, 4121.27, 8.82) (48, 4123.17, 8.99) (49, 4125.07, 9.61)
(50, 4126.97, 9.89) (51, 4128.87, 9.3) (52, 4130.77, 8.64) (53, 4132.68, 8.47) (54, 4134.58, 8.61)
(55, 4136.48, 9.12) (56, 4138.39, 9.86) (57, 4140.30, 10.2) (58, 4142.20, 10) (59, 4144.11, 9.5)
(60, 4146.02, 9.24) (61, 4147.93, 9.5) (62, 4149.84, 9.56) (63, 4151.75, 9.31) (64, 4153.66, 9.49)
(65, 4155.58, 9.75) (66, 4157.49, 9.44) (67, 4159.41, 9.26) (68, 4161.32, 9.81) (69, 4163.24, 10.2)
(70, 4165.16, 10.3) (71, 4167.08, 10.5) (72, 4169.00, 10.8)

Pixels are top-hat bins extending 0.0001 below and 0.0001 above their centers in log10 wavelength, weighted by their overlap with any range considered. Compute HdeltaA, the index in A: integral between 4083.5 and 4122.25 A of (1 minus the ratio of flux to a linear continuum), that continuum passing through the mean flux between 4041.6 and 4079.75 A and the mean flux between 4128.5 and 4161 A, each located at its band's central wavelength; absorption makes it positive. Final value 2.2 A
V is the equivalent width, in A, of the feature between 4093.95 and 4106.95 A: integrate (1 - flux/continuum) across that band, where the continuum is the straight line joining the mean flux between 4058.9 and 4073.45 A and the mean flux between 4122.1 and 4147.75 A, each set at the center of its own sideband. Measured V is 1.5 A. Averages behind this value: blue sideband 9.53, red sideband 9.34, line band 8.36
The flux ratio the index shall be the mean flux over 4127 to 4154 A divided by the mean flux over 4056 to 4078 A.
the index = 1.0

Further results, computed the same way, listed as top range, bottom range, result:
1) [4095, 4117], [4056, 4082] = 0.91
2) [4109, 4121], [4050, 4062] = 0.94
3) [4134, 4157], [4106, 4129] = 1.05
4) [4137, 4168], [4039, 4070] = 1.03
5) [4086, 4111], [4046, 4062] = 0.95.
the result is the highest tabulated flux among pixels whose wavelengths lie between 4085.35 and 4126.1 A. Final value 9.61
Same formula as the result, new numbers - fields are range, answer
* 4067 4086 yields 9.86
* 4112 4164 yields 10.2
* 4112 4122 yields 8.89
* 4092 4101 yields 9.35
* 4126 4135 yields 9.89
